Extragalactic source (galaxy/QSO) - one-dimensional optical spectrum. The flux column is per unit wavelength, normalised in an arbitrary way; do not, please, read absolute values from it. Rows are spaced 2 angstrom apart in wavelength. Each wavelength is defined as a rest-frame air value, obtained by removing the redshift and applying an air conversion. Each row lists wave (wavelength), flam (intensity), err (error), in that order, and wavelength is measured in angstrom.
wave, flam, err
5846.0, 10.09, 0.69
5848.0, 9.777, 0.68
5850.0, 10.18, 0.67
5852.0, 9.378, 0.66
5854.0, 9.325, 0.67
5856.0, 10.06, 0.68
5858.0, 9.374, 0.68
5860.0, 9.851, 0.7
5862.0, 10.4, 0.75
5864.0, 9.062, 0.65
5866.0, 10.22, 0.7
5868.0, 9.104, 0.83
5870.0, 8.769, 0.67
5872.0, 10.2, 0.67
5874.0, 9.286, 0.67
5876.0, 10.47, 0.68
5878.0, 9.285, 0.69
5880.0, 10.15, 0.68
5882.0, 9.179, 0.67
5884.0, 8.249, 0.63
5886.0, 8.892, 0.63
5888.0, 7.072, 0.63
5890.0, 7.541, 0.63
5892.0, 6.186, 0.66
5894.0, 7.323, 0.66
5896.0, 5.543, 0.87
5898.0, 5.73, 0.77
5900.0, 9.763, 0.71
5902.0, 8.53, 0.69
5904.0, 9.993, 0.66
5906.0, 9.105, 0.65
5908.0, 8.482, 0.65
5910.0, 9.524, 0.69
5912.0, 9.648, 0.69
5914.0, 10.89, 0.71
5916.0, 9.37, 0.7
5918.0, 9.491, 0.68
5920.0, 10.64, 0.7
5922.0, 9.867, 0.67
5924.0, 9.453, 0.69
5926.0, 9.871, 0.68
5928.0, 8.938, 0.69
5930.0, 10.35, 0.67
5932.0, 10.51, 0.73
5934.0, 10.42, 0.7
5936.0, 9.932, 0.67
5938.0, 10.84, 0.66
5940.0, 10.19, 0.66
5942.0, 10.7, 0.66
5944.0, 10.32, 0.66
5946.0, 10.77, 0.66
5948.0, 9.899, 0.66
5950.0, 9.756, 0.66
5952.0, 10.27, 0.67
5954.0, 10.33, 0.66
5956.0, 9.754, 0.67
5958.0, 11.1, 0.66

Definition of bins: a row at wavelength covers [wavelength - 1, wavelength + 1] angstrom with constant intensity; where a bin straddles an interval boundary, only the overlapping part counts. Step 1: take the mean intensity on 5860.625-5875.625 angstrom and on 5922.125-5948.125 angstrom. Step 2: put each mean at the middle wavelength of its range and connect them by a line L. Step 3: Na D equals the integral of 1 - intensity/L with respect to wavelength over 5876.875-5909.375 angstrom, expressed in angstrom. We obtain 5.3 angstrom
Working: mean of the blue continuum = 9.62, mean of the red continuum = 10.2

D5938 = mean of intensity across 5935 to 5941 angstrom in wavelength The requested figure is 10.3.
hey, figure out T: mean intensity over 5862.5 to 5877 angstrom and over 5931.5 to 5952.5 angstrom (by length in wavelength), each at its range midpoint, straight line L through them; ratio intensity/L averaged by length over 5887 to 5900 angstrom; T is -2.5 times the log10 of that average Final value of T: 0.40 mag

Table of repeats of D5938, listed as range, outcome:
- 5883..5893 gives 7.59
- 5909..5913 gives 9.59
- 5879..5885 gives 9.19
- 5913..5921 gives 10.1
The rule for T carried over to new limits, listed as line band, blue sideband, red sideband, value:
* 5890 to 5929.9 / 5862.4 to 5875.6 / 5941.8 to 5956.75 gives 0.119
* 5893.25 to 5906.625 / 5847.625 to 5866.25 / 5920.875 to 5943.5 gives 0.240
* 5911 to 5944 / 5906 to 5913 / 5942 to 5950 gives -0.037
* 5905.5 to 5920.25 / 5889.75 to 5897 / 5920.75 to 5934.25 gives -0.138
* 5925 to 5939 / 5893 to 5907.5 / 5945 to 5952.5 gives -0.077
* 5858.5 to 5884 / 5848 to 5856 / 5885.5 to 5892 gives -0.129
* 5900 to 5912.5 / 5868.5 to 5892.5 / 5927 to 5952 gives 0.023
